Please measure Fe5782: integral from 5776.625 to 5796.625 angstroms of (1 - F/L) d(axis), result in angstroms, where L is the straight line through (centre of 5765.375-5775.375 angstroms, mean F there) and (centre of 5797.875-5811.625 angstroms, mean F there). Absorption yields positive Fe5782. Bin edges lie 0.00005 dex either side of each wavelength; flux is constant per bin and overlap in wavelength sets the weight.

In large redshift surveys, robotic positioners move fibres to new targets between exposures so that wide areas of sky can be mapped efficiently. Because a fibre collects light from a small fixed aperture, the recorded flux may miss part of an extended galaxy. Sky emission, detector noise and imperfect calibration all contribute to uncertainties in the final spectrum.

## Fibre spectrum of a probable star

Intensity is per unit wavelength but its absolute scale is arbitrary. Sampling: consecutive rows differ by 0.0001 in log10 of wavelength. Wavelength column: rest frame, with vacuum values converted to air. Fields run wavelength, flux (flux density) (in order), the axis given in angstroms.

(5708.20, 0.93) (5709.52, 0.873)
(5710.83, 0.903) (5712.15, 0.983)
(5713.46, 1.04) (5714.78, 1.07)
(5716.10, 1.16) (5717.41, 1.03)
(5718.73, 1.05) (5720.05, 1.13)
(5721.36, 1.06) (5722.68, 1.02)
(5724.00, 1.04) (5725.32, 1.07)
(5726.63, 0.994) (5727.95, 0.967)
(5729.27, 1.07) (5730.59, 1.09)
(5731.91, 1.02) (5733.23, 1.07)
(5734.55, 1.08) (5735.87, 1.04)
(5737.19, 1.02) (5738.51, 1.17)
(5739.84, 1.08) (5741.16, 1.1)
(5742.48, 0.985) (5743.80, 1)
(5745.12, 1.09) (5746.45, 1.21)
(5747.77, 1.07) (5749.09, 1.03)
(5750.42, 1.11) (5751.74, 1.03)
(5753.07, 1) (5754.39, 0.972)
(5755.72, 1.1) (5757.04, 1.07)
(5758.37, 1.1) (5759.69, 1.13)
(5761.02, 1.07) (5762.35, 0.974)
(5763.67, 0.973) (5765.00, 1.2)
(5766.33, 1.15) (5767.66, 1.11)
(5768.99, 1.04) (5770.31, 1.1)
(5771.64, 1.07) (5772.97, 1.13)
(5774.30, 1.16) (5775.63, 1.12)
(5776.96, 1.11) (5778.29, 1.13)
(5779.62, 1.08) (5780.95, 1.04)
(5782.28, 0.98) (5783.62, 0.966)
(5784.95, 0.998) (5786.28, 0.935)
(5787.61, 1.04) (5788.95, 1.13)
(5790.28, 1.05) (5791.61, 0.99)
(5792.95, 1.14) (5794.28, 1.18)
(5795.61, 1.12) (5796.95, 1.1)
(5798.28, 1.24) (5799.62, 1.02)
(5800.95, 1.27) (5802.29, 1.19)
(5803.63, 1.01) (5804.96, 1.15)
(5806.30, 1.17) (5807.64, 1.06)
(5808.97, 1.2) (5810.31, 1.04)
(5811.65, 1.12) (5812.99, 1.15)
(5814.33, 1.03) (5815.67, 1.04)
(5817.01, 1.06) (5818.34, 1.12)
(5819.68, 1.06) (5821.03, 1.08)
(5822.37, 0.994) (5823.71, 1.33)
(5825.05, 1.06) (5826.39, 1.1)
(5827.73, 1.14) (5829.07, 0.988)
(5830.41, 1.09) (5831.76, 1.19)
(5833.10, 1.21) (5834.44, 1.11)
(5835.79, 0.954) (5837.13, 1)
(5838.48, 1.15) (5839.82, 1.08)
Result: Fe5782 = 1.1 angstroms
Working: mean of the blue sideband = 1.11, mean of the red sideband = 1.13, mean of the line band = 1.06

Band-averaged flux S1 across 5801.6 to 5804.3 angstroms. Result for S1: 1.1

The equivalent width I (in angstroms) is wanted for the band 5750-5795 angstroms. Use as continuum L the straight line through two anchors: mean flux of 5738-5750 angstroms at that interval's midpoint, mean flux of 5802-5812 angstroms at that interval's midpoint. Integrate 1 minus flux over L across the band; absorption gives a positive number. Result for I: 1.1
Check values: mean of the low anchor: 1.08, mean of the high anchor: 1.11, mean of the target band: 1.07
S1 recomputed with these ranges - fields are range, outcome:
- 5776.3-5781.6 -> 1.09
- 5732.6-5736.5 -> 1.06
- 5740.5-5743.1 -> 1.04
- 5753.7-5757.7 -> 1.05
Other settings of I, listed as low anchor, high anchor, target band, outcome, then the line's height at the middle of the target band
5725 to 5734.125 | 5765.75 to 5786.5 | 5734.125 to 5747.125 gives -0.36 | 1.05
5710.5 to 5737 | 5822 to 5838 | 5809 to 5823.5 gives 0.12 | 1.09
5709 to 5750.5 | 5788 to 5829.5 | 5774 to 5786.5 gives 0.39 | 1.09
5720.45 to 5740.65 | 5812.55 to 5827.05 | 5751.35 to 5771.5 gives -0.02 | 1.07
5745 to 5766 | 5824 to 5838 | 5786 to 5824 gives -0.66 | 1.08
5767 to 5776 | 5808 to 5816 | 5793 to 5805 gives -0.46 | 1.1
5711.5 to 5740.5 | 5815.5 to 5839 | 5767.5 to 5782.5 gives -0.24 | 1.07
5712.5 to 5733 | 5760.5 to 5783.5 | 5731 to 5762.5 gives 0.06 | 1.07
